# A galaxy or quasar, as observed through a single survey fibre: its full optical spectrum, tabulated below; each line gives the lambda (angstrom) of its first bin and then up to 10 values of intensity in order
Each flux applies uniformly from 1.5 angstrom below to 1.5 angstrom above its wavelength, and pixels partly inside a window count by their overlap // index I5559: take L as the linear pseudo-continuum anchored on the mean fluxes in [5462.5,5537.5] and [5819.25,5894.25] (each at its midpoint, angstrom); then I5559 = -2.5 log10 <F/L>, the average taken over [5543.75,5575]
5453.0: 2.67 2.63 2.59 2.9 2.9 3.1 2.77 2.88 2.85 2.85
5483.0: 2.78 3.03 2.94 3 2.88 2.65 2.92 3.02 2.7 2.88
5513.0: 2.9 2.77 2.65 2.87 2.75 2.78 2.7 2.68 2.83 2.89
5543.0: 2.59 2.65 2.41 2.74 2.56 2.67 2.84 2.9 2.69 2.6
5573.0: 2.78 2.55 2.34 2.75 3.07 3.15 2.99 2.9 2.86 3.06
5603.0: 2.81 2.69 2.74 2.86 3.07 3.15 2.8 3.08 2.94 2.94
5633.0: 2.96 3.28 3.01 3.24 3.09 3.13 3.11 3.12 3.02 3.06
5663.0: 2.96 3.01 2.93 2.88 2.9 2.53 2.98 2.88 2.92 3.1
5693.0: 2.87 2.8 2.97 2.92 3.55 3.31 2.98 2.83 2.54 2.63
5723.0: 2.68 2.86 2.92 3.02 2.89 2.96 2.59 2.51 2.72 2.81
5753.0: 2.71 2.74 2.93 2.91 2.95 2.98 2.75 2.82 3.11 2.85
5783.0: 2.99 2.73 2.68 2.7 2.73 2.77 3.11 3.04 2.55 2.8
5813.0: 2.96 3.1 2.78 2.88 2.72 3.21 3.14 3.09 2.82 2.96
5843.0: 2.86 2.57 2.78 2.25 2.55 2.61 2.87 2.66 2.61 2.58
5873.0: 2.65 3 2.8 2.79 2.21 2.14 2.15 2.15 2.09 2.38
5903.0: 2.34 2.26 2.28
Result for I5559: 0.05 mag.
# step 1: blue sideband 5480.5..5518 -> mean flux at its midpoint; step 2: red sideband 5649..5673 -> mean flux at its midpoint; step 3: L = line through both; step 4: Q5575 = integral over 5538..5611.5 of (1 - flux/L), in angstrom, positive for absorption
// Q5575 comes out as 4.4 angstrom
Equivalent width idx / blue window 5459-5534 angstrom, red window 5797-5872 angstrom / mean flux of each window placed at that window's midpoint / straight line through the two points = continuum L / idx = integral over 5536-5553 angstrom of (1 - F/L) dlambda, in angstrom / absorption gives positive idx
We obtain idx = 1.0 angstrom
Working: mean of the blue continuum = 2.84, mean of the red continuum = 2.81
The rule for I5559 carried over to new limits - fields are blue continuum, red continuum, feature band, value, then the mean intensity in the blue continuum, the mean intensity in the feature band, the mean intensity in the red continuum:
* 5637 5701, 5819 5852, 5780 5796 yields 0.048 mag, 2.98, 2.78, 2.87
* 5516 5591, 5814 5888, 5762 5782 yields -0.061 mag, 2.73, 2.91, 2.76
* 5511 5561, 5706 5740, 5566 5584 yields 0.050 mag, 2.72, 2.63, 2.88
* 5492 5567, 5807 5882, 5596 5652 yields -0.082 mag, 2.76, 2.99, 2.8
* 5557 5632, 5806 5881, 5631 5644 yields -0.100 mag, 2.85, 3.11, 2.79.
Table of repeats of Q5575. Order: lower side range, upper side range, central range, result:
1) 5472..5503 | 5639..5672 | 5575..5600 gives 1.16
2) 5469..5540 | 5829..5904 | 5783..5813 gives -1.79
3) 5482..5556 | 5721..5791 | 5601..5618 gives -0.41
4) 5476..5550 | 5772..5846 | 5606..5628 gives -0.78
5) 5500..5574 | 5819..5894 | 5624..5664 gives -4.93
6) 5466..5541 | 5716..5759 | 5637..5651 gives -1.64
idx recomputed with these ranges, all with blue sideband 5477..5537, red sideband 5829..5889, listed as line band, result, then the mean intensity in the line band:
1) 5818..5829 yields -0.69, 2.89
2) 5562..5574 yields 0.27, 2.74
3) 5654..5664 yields -0.92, 3.03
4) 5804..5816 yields -0.54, 2.85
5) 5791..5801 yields -0.23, 2.79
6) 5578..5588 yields 0.00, 2.8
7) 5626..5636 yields -0.76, 3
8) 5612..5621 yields -0.73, 3.02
